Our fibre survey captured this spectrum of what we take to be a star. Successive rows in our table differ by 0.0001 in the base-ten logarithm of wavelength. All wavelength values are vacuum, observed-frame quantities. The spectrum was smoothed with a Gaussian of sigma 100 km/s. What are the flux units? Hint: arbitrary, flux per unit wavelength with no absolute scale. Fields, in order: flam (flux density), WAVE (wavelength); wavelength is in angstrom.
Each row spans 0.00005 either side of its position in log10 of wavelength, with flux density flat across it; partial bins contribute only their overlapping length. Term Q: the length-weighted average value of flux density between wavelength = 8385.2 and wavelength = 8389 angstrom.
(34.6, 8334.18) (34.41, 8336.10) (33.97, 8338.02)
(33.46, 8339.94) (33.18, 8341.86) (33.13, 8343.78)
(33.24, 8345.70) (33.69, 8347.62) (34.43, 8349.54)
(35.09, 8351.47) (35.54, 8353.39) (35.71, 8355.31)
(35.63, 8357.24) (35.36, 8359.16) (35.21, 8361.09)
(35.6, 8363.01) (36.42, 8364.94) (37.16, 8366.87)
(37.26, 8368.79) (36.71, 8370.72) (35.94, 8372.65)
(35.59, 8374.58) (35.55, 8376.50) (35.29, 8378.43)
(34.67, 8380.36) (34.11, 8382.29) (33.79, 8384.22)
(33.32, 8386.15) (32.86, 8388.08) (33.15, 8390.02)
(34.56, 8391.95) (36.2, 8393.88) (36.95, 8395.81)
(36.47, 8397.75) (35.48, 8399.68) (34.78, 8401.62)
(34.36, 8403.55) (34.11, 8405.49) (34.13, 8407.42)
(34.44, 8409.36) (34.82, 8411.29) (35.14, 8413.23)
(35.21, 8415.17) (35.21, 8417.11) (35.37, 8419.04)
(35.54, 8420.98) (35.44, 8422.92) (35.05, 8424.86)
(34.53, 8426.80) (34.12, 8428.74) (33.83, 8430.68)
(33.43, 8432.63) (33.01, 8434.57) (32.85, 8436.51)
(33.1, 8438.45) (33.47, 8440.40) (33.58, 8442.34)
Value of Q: 33.1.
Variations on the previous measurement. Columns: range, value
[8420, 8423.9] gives 35.5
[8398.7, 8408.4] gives 34.6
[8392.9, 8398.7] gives 36.5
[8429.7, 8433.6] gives 33.6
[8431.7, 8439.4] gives 33.1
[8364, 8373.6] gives 36.7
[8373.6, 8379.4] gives 35.5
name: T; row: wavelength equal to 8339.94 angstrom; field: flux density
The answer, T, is 33.46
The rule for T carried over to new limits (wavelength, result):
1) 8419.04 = 35.37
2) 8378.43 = 35.29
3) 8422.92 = 35.44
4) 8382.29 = 34.11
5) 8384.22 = 33.79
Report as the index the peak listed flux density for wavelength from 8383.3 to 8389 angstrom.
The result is 33.79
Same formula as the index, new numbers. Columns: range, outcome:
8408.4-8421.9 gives 35.54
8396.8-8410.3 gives 36.47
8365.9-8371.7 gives 37.26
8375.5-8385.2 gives 35.55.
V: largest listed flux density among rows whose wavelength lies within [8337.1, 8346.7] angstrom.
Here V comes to 33.97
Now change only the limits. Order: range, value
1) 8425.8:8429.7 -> 34.53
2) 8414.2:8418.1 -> 35.21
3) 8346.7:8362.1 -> 35.71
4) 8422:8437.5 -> 35.44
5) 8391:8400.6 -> 36.95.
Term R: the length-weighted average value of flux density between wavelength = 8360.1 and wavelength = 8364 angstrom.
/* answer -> 35.4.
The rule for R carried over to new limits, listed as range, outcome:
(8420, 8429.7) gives 34.9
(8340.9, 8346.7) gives 33.2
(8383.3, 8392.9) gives 33.5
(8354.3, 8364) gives 35.5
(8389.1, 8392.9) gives 33.9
